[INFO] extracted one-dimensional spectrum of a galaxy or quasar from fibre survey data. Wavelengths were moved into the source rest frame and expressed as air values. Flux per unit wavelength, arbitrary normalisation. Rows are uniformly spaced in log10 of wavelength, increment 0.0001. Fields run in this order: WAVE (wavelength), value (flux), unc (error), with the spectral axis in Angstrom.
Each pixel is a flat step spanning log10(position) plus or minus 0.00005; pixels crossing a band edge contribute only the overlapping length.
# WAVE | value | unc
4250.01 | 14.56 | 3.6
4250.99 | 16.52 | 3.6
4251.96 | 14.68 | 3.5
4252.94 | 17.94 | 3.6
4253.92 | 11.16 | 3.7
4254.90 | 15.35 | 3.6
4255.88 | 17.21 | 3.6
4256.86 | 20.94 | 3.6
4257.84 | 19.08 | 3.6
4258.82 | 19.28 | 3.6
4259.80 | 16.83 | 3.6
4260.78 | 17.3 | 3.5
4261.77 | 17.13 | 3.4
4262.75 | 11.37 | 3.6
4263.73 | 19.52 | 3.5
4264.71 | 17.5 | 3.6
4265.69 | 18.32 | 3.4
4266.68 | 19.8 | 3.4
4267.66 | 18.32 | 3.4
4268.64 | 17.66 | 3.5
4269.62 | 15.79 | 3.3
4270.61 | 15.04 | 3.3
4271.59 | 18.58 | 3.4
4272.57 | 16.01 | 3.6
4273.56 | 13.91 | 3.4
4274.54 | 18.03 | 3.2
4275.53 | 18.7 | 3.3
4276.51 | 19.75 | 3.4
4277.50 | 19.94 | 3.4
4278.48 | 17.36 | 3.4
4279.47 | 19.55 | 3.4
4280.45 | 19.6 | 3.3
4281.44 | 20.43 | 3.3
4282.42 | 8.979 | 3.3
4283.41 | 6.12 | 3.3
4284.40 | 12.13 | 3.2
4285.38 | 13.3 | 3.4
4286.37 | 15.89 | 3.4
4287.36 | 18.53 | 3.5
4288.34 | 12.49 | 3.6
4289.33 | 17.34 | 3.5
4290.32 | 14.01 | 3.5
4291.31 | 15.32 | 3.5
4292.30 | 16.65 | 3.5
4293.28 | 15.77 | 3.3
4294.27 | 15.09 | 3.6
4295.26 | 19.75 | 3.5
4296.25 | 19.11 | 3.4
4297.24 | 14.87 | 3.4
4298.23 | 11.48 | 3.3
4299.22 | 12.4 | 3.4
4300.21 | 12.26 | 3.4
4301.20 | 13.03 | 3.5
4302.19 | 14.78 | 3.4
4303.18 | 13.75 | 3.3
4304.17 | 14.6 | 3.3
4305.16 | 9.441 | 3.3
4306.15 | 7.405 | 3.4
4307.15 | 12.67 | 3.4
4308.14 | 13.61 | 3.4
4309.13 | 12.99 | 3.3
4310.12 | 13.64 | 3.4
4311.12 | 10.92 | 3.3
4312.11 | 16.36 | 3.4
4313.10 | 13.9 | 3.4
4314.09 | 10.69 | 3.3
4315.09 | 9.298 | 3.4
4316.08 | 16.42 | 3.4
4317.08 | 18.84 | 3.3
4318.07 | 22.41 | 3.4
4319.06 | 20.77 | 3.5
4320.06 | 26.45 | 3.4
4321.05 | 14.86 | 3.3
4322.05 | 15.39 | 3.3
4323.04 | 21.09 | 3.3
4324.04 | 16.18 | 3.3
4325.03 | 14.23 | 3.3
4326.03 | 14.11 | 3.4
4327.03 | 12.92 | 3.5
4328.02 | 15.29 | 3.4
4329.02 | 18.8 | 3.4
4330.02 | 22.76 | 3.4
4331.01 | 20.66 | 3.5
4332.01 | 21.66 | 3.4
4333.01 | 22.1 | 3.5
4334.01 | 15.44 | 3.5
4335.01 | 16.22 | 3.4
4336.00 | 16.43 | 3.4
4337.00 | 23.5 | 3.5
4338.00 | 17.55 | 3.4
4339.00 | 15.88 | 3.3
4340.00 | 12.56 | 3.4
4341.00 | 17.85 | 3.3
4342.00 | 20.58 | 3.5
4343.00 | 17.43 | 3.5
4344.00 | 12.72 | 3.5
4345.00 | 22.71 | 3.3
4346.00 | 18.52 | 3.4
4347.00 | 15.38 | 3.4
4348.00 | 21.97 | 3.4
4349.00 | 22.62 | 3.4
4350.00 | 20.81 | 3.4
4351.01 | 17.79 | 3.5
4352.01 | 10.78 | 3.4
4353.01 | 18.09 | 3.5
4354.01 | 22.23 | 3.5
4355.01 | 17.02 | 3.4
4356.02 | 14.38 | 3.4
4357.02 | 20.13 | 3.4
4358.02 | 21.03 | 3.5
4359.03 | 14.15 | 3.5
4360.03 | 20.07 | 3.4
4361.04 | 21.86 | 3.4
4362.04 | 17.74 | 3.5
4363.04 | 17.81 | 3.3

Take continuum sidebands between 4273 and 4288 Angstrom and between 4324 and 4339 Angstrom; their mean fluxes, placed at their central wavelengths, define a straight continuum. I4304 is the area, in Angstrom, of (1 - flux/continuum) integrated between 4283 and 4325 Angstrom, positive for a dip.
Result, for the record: 5.2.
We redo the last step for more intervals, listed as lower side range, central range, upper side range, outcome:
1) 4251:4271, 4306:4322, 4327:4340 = 2.5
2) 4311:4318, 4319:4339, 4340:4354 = -2.6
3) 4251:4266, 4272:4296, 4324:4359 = 1.6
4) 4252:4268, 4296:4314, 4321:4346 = 4.6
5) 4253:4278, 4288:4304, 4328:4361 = 2.6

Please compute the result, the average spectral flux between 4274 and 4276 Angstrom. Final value 18.2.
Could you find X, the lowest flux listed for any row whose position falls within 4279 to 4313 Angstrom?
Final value 6.12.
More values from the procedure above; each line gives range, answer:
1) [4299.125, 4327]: 7.405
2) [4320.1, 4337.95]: 12.92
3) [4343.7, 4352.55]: 10.78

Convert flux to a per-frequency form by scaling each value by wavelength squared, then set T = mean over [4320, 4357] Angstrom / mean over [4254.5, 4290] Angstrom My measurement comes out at 1.1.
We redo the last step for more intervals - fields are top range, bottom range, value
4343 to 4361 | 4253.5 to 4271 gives 1.12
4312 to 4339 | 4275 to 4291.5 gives 1.13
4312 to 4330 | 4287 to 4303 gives 1.12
